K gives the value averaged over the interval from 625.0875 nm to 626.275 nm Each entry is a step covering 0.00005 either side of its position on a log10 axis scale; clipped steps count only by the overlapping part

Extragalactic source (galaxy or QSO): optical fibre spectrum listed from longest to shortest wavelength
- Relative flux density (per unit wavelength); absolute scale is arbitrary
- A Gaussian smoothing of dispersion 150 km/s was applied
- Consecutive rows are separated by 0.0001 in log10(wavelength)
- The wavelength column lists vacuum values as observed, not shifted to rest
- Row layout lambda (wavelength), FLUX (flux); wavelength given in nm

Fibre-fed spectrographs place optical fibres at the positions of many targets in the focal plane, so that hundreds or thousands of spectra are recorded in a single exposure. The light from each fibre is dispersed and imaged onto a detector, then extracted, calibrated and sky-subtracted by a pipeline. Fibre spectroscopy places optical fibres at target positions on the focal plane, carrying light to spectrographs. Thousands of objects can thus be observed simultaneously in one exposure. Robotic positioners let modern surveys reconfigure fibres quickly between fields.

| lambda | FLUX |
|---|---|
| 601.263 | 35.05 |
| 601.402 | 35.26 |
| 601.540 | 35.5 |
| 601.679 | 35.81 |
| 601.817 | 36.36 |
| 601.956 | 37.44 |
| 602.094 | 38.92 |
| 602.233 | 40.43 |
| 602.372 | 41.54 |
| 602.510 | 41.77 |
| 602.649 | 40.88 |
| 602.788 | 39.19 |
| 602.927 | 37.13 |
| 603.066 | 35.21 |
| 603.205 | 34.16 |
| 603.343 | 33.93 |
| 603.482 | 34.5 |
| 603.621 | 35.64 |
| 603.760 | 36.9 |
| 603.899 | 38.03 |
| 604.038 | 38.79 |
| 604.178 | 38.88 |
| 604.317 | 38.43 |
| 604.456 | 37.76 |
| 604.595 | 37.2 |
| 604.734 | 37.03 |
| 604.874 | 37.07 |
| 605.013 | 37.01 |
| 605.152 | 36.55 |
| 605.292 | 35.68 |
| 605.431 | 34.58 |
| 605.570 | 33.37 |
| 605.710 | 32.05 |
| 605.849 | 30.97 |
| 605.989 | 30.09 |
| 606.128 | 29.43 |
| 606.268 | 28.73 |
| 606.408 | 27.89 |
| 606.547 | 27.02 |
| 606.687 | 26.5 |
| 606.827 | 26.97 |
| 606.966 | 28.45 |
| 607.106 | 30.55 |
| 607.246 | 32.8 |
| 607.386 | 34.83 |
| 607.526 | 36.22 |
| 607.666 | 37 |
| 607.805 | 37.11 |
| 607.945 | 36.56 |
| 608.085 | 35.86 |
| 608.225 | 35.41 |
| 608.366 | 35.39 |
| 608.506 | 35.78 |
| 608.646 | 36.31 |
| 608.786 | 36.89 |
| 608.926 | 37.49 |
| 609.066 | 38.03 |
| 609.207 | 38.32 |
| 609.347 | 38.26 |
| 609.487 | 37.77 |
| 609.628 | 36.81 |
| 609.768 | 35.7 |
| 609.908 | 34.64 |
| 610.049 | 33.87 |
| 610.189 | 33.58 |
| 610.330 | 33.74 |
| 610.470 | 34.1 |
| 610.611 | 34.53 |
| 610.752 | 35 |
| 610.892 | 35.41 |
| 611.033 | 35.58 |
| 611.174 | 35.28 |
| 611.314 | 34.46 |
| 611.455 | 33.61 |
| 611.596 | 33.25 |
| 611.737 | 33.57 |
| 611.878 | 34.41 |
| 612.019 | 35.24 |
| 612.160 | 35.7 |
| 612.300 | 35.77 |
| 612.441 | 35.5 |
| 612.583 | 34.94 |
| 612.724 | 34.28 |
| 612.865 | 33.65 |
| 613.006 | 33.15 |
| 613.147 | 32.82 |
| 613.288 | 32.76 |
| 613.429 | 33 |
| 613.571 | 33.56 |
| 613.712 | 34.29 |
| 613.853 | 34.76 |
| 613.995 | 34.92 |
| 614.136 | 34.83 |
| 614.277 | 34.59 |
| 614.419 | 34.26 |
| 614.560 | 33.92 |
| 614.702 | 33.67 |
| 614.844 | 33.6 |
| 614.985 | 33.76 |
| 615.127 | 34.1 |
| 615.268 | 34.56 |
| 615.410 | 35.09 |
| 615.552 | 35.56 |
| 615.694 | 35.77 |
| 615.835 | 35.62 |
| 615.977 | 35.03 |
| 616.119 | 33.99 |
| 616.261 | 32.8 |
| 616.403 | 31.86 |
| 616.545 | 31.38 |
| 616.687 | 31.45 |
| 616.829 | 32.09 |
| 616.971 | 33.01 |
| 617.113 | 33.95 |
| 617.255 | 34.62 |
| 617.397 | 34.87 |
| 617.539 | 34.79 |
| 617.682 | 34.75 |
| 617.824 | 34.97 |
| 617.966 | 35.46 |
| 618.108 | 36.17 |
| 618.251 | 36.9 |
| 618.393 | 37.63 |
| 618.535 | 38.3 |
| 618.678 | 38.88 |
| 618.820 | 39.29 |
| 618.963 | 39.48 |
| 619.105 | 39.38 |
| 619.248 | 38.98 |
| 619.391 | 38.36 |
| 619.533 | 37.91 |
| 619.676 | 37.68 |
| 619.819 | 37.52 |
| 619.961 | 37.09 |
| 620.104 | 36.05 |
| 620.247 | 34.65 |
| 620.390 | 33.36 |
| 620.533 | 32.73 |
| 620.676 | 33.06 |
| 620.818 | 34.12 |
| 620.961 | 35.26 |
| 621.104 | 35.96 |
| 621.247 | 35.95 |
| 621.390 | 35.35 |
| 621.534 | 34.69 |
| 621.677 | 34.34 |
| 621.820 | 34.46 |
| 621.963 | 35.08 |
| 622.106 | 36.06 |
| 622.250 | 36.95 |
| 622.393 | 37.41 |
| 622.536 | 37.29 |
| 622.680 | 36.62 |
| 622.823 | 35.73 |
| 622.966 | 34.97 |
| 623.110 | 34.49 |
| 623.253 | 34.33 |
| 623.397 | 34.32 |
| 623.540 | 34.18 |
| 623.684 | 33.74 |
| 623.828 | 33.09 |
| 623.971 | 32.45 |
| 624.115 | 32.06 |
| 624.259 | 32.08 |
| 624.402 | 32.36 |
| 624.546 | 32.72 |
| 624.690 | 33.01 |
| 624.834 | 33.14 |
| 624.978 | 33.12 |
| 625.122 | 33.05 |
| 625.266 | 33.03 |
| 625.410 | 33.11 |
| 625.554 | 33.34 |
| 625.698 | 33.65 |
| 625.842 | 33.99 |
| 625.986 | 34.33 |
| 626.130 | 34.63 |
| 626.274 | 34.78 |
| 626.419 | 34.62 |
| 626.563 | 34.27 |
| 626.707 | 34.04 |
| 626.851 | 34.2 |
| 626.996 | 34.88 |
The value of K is 33.7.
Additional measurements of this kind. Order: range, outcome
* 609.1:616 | 34.7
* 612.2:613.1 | 34.6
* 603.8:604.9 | 37.9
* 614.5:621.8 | 35.3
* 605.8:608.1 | 31.5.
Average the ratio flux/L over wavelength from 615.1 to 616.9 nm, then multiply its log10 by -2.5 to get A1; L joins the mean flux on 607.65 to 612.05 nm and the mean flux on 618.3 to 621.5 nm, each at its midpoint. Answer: 0.08 mag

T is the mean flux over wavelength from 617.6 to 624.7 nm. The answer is 35.6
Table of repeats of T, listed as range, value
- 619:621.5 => 36.1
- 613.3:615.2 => 34.1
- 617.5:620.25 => 37.3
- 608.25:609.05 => 36.4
